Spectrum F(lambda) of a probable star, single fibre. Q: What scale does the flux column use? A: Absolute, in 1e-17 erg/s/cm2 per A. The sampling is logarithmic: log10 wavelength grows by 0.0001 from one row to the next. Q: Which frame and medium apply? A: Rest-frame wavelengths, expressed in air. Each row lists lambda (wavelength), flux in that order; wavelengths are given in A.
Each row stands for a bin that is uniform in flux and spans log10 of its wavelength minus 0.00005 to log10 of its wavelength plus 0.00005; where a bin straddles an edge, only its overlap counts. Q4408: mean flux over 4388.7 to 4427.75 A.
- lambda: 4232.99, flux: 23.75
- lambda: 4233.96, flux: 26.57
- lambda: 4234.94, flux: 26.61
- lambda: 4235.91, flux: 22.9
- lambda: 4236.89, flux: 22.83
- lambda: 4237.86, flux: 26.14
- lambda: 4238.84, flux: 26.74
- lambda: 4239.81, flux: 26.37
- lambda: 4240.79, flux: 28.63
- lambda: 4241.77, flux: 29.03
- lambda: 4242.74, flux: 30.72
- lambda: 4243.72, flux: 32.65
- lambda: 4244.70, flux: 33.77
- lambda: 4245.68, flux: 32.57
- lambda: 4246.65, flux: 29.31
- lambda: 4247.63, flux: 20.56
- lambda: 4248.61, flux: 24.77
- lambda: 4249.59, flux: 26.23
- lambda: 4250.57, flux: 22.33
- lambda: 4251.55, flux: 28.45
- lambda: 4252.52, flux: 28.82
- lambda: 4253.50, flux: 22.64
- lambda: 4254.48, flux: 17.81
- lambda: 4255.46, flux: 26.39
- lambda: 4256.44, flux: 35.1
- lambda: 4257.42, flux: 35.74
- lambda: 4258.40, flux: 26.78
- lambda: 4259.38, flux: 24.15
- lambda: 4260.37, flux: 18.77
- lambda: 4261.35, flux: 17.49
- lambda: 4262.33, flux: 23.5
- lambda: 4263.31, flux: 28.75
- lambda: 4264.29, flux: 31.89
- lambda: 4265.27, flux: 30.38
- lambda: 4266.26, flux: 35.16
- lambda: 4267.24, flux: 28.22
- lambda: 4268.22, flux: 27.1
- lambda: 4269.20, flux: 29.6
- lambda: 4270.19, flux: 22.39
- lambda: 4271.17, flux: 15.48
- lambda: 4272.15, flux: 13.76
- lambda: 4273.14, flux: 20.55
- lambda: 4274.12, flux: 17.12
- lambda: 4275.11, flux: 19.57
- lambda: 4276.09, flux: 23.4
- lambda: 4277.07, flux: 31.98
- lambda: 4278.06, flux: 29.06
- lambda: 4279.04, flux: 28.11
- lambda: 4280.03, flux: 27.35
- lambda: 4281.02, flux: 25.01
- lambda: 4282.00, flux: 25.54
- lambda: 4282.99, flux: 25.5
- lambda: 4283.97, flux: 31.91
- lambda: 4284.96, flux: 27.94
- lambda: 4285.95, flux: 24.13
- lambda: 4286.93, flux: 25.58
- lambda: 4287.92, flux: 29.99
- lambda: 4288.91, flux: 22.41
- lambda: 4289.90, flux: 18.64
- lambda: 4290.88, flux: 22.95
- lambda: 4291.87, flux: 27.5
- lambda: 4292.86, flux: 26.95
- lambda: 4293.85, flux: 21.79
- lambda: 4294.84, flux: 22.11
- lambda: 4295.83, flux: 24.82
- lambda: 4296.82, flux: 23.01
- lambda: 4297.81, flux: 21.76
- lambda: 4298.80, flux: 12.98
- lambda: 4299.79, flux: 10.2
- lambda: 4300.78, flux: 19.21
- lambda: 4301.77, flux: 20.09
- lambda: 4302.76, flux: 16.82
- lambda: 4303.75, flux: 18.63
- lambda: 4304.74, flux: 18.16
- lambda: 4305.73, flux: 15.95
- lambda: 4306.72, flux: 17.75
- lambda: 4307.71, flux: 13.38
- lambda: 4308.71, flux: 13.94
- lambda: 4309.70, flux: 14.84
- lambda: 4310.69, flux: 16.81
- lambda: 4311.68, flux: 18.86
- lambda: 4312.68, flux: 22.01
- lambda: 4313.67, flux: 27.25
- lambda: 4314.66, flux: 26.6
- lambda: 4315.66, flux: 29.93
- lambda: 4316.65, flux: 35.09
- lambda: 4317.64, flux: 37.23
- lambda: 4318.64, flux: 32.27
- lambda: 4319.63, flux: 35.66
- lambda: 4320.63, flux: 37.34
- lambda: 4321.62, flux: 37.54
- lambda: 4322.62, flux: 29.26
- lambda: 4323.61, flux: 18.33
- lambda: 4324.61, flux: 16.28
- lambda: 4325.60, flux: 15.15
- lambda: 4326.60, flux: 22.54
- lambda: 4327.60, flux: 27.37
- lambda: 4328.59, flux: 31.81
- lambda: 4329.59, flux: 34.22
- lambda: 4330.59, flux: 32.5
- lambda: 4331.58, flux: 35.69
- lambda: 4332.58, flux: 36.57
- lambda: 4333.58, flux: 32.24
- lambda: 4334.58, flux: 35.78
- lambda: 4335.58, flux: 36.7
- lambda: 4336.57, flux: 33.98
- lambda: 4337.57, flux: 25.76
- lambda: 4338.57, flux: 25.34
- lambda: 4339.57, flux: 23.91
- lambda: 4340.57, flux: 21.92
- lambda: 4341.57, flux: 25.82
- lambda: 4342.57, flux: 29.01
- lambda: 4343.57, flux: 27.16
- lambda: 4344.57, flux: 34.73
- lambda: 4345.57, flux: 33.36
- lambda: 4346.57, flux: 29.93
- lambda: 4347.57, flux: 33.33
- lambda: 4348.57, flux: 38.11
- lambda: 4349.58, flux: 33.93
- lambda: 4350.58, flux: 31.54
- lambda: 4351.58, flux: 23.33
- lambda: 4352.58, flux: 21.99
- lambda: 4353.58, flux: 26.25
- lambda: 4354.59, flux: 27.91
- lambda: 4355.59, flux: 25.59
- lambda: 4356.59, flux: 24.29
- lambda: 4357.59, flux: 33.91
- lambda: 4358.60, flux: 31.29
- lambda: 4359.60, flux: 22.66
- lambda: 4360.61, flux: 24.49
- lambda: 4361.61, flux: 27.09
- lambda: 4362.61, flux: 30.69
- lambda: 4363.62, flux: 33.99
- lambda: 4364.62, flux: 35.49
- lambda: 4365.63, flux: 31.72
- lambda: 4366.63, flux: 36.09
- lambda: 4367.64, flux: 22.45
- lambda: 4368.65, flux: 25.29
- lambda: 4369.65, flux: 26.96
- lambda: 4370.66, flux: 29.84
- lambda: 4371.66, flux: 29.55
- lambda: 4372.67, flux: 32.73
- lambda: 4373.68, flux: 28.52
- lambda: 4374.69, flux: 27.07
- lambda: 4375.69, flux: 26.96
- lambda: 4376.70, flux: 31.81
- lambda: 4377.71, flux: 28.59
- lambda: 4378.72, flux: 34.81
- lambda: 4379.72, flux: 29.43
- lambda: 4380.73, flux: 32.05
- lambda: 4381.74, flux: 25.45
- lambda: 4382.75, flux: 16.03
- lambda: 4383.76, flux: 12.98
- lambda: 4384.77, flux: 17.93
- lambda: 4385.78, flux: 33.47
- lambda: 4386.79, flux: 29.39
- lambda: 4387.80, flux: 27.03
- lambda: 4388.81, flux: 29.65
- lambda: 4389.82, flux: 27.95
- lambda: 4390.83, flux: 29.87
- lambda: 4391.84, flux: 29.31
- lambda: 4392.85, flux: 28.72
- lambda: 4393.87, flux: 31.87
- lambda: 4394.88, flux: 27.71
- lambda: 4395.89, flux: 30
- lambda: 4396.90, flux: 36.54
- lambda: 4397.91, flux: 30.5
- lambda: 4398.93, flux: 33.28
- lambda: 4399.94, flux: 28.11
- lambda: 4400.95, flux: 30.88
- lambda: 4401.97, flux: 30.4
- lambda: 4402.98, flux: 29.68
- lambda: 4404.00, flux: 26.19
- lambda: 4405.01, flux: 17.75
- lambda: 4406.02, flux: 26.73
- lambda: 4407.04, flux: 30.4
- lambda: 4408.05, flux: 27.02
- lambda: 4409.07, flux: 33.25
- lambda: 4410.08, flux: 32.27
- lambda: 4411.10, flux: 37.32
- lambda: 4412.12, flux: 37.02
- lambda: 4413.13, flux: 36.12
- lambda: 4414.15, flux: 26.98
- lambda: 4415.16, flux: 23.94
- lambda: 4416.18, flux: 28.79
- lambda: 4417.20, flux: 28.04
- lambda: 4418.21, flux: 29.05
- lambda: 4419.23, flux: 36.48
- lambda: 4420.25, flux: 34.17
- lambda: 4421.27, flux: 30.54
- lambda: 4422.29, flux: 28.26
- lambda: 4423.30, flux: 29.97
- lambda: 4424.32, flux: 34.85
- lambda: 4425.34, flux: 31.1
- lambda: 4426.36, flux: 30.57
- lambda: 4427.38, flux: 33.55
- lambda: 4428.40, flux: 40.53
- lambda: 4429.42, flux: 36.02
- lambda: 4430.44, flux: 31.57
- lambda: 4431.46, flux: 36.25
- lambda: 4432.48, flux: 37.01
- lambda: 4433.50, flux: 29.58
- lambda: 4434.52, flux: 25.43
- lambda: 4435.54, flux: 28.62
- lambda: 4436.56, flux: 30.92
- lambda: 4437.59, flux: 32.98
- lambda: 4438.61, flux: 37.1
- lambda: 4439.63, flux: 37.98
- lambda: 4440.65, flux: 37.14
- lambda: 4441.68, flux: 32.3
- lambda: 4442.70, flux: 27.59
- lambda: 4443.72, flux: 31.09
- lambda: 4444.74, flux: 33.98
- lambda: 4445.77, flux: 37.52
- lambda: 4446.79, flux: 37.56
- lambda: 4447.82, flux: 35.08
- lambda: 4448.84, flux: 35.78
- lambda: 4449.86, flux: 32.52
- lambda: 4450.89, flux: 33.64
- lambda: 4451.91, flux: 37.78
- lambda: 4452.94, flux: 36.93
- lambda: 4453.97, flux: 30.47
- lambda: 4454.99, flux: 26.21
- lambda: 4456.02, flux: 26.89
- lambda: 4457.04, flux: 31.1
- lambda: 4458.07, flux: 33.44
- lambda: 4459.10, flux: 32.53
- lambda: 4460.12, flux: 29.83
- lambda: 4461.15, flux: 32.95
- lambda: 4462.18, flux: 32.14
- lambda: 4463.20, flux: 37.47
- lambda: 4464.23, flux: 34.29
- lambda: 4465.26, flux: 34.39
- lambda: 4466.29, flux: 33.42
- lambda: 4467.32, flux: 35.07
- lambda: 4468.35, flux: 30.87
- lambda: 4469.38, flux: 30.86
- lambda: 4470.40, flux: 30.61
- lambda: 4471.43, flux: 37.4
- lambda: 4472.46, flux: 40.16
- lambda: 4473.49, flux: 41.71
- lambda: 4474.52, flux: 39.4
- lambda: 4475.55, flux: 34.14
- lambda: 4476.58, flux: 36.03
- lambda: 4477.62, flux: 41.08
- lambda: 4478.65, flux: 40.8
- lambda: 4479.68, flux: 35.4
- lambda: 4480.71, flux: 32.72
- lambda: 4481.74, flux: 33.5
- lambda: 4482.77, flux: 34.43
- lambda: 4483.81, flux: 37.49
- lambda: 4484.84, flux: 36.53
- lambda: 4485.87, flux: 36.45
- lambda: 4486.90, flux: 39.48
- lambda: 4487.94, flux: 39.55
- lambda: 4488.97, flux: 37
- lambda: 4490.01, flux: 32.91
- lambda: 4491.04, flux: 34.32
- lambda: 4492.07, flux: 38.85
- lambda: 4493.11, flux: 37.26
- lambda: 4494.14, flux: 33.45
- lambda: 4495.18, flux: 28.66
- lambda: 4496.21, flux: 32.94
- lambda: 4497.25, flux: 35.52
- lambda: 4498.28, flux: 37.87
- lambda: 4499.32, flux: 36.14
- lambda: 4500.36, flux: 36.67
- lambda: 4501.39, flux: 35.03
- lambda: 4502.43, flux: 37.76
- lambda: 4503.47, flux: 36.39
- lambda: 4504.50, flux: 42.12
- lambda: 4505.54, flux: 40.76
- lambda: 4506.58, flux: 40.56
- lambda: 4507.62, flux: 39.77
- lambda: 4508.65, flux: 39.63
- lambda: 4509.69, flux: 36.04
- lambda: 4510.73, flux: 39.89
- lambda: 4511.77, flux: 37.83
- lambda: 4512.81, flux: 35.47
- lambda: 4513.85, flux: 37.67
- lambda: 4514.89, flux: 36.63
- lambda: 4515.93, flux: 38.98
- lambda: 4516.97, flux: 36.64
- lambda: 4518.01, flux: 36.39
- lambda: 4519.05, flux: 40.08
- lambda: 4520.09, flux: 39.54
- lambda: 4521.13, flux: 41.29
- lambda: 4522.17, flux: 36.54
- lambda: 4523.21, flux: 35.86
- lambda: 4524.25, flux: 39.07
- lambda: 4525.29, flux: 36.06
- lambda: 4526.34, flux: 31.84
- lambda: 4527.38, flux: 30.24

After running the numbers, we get 30.4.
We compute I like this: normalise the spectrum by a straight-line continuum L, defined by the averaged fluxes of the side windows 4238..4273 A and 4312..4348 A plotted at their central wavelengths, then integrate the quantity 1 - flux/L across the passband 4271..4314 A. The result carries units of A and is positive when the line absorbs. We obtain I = 9.8 A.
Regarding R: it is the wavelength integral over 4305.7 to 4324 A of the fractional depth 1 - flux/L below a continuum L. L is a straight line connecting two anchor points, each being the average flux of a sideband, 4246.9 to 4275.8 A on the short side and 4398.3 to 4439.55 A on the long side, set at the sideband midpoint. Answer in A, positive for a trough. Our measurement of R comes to 1.0 A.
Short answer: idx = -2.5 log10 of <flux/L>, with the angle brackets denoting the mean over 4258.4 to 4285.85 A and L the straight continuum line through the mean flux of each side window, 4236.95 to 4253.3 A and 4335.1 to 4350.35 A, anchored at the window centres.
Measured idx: 0.13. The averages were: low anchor 27.7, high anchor 30.2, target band 25.2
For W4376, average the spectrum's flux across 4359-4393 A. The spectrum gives 28.1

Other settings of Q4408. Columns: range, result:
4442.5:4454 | 34.5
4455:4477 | 33.9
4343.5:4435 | 29.8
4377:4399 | 28.2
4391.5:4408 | 29.2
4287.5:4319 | 21.8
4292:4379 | 26.9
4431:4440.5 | 33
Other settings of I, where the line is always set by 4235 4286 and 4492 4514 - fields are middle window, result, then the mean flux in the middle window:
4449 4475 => 1.1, 33.7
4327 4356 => -0.4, 30.2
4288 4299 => 1.9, 22.8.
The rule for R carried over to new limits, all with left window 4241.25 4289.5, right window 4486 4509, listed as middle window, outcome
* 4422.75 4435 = 0.3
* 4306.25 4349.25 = 1.7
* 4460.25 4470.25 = 0.6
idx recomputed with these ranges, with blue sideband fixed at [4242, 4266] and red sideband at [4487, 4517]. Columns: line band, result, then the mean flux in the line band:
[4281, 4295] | 0.13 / 25.3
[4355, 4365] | 0.09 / 28.9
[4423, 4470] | 0.05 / 33.2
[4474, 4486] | -0.01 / 36.5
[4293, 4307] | 0.46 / 19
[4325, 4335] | 0.00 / 30.2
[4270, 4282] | 0.22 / 23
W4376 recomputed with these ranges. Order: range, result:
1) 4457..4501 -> 35.3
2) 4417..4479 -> 33.7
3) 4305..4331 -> 25.3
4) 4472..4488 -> 37.3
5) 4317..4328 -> 28.2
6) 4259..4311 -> 22.6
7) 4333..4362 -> 29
